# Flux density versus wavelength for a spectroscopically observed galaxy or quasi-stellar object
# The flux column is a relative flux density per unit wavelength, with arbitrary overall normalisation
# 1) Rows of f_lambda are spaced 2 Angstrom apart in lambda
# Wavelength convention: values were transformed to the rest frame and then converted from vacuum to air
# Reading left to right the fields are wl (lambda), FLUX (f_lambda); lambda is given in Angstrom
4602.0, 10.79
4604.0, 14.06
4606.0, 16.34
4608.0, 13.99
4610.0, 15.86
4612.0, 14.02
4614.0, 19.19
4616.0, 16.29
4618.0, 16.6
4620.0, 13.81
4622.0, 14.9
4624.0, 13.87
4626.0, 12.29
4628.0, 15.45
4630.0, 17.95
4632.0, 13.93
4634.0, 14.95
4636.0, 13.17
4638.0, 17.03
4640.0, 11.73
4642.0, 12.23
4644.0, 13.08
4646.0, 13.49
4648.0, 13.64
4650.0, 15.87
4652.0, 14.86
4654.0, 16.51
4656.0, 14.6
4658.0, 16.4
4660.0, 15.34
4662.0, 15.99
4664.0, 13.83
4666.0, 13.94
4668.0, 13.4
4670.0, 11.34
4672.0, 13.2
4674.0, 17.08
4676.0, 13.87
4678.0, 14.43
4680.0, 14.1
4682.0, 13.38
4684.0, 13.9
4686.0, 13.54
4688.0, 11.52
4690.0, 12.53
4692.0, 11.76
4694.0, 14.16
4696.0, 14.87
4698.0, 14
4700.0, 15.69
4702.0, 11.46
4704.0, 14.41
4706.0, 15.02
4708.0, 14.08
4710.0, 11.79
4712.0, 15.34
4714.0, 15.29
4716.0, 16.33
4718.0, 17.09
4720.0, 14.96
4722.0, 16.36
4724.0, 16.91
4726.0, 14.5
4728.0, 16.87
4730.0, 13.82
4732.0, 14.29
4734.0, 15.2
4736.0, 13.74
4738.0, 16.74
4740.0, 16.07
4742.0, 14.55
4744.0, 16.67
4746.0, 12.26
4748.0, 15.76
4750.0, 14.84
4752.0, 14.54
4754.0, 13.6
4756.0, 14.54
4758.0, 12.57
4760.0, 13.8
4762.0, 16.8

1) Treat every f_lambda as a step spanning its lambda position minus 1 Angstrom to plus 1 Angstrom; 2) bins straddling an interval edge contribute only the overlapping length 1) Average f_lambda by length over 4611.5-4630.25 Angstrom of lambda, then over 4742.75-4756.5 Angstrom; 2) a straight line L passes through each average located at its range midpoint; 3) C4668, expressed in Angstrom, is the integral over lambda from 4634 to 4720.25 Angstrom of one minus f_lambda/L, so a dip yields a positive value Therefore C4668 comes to 4.8 Angstrom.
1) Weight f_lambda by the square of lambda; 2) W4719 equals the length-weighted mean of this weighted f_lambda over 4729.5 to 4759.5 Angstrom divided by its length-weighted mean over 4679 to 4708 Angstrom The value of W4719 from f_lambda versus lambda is 1.1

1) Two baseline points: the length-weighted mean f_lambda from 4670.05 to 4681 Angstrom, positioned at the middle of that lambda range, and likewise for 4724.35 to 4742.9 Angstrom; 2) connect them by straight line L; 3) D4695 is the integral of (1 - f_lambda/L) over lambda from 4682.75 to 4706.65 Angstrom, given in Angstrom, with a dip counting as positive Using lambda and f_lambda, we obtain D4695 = 1.7 Angstrom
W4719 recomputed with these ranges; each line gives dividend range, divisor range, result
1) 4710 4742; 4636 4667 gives 1.10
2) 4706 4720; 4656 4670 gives 1.05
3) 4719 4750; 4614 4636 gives 1.06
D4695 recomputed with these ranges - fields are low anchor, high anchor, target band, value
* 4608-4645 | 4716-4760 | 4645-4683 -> 0.96 Angstrom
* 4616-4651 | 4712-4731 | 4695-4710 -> 1.37 Angstrom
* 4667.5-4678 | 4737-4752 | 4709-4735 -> -0.87 Angstrom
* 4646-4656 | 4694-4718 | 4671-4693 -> 1.70 Angstrom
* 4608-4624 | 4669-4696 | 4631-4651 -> 1.19 Angstrom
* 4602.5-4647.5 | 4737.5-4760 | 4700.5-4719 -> 0.12 Angstrom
